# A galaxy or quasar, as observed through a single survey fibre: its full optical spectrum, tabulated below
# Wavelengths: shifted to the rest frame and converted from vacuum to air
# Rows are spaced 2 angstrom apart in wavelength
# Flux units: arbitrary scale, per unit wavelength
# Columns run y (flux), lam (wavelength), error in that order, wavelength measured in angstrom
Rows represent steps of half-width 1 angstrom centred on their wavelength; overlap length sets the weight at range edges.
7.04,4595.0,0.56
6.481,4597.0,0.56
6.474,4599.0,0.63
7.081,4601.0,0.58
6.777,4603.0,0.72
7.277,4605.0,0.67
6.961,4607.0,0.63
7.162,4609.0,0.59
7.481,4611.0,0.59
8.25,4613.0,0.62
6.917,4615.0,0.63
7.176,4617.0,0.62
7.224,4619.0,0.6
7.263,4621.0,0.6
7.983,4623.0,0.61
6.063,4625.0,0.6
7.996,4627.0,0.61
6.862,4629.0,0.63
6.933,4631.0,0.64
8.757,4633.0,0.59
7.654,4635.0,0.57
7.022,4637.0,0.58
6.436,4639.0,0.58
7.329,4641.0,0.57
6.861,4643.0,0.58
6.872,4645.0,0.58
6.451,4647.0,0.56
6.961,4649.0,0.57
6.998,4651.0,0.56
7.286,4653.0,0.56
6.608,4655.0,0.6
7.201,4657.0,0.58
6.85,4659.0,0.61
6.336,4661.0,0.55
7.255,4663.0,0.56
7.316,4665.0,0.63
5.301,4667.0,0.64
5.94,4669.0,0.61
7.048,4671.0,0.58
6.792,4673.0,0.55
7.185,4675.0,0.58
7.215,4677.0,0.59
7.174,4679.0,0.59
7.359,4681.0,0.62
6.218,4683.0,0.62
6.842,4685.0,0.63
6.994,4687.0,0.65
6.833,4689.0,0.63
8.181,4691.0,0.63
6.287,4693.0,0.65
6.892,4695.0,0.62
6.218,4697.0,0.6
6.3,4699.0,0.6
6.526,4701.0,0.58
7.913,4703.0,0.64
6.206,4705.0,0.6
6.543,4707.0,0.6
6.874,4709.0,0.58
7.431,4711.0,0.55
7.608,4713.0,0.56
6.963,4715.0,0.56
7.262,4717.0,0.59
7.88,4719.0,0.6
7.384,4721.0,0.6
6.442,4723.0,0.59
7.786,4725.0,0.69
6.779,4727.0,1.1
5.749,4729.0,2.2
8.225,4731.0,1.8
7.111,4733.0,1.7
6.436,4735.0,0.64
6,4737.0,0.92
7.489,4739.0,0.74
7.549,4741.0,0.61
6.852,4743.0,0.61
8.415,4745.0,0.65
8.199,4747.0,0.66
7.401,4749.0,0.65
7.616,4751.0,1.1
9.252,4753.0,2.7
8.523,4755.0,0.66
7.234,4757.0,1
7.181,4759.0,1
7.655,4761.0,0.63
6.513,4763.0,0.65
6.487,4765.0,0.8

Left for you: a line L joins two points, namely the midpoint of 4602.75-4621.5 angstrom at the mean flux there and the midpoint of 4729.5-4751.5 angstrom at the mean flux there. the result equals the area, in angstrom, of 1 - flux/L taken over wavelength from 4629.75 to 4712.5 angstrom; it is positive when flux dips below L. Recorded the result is 4.4 angstrom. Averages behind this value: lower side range 7.27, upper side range 7.35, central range 6.92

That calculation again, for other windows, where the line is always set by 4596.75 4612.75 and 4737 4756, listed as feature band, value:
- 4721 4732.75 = 1.0 angstrom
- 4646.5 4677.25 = 2.4 angstrom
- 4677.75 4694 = 1.1 angstrom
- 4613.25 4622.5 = -0.2 angstrom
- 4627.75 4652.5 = 0.4 angstrom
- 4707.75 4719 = 0.5 angstrom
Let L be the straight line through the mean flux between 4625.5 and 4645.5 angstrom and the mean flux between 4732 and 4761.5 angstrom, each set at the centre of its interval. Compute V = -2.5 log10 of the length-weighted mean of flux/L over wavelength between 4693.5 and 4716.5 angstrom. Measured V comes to 0.086 mag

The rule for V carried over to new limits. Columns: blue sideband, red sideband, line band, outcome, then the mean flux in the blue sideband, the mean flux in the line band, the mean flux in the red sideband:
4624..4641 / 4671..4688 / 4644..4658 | 0.033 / 7.22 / 6.91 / 6.98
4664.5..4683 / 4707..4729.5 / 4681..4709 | 0.022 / 6.77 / 6.79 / 7.11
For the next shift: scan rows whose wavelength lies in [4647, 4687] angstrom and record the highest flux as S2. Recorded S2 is 7.359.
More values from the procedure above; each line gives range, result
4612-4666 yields 8.757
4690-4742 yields 8.225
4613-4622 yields 8.25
